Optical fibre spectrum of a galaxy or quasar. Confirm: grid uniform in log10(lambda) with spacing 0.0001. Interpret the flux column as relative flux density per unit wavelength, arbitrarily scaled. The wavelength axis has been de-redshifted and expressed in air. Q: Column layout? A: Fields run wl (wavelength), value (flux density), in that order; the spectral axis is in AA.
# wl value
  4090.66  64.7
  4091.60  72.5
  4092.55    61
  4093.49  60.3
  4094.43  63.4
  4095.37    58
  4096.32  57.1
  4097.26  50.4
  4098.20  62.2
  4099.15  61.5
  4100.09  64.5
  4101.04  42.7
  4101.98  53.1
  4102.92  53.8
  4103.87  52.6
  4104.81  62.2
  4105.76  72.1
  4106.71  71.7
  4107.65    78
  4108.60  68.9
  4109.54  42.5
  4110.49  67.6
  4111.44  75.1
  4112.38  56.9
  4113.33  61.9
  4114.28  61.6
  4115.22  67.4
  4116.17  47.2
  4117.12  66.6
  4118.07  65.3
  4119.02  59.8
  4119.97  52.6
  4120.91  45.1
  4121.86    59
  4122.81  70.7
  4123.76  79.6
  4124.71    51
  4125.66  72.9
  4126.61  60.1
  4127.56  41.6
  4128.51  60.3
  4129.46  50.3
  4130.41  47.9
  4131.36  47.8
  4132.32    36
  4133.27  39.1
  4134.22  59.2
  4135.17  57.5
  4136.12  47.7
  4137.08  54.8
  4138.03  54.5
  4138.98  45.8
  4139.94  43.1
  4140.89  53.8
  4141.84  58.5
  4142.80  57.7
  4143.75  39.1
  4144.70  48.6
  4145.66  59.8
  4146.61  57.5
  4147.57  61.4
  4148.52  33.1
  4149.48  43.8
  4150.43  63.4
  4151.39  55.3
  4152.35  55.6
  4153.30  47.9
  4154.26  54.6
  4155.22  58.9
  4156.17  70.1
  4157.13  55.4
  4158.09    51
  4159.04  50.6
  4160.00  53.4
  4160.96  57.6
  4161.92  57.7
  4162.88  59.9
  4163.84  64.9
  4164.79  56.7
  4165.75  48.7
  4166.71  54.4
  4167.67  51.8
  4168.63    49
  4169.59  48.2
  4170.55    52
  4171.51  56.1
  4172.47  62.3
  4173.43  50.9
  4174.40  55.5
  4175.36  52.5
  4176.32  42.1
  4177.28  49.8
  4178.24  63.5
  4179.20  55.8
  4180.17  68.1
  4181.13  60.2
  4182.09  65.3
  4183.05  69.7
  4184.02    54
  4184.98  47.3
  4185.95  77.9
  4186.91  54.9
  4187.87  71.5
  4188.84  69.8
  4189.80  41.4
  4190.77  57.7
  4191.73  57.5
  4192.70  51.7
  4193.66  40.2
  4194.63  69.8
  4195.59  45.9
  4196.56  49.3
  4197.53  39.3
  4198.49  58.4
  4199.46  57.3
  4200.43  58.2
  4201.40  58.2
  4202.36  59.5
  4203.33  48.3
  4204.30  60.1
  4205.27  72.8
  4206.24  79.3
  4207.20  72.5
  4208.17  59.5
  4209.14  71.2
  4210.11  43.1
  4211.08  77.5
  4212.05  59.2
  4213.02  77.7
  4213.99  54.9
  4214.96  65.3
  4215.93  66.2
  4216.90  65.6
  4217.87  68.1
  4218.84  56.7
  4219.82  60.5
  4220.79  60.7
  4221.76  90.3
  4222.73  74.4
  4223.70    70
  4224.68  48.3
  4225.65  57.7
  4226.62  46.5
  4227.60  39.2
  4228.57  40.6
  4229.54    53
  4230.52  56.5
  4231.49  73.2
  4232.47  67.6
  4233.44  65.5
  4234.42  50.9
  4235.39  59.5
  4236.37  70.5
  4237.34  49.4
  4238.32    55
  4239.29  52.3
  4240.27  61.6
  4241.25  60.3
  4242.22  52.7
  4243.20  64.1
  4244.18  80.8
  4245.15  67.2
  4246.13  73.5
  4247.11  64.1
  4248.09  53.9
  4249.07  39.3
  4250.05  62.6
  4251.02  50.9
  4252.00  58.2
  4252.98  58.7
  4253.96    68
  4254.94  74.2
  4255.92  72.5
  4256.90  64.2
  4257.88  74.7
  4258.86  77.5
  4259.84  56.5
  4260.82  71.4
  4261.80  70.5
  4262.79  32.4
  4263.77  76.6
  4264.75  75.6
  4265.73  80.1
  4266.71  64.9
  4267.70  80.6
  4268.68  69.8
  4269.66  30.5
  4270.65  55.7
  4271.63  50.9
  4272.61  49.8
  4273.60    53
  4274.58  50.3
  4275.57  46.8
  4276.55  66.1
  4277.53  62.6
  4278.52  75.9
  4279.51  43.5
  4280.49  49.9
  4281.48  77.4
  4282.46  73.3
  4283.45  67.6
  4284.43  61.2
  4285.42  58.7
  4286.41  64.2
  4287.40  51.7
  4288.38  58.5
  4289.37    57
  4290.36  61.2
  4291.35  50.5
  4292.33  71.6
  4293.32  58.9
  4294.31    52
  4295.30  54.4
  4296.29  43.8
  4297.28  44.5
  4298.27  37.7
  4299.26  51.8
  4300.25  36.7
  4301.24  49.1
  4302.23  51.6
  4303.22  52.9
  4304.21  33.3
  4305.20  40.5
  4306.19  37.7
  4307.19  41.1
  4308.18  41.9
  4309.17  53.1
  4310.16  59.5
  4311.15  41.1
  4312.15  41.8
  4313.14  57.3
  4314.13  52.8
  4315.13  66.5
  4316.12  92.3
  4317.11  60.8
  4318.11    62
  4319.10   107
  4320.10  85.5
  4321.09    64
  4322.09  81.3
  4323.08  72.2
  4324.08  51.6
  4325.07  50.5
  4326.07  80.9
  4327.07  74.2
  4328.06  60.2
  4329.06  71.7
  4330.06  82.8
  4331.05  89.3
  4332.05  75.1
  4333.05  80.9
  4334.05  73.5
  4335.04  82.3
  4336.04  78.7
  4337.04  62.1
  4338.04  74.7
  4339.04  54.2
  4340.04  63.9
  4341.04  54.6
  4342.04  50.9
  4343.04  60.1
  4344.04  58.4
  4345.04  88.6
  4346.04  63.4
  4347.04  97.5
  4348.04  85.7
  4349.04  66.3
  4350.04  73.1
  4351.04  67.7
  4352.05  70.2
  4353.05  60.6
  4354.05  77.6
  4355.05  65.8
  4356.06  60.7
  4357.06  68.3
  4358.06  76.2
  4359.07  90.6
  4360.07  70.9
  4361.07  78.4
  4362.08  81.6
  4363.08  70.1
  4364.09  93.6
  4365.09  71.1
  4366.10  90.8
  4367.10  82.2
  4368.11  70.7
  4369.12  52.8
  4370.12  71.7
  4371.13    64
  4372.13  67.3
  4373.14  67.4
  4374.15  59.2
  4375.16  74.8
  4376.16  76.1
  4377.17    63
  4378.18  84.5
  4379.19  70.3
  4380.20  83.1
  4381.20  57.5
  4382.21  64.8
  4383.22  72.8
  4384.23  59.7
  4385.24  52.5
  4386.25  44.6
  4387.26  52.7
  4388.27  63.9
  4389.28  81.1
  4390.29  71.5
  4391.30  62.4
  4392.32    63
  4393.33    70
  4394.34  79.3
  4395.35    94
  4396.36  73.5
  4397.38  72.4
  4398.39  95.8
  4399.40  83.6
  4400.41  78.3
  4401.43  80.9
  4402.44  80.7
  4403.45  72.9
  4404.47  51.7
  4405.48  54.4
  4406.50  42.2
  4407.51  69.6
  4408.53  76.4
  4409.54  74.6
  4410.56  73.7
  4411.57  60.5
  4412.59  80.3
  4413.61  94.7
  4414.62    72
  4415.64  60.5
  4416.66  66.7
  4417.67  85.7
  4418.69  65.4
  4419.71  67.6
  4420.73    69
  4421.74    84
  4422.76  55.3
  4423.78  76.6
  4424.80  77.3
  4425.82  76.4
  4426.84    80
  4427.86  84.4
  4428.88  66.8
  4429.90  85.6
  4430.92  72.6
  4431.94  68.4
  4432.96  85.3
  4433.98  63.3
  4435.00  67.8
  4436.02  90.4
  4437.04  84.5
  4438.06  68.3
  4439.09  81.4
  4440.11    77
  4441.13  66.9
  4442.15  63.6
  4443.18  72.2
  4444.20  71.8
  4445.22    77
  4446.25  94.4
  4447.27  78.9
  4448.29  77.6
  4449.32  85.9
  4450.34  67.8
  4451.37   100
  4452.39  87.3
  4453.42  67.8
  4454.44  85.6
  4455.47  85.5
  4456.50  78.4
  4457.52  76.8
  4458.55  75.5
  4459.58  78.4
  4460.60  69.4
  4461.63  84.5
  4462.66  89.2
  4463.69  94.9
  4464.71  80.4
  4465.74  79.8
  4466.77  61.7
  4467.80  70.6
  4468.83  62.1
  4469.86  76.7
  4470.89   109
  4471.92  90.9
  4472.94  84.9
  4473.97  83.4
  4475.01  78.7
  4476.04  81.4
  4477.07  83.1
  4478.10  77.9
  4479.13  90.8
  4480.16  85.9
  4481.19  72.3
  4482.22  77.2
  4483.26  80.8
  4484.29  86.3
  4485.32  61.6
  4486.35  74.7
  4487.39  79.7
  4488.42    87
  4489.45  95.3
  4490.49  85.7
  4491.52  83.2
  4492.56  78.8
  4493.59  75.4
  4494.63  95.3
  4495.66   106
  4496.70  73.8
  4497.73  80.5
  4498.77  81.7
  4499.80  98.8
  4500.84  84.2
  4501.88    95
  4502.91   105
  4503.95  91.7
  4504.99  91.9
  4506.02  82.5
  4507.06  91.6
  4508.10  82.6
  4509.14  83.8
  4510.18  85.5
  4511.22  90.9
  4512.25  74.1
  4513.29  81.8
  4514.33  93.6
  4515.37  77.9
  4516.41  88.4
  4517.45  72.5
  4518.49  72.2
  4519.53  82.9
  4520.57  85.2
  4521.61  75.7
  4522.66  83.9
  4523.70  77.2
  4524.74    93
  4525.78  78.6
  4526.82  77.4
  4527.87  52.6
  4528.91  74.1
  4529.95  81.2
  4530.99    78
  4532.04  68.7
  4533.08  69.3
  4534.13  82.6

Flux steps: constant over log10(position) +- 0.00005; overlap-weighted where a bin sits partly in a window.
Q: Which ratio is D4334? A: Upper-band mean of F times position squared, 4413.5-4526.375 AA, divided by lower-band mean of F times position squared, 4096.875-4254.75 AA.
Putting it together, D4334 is 1.59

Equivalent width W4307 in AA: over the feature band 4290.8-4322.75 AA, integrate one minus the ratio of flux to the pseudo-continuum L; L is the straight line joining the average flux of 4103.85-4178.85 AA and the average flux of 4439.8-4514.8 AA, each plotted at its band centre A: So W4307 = 6.23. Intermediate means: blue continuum 55.9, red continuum 82.4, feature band 55.6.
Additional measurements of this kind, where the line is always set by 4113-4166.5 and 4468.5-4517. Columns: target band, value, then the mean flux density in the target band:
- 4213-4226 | -0.7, 65.1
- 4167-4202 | 1.7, 55.9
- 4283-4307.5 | 5.9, 51.6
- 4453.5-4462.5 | 0.3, 79.1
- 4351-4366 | -0.2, 74.2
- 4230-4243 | 0.7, 59.7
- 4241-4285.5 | 2.0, 62.4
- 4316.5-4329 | -0.1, 71.1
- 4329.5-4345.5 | 0.2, 70.6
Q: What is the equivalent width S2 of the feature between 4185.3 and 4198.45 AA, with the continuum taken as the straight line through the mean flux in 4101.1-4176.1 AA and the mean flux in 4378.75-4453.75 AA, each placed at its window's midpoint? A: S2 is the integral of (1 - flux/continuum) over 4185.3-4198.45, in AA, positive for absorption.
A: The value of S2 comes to 0.7 AA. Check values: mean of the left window 55.9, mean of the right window 73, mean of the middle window 55.9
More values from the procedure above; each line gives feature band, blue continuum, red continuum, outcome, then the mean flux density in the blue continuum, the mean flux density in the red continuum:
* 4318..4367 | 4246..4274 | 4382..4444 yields -4.05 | 62.3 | 71.9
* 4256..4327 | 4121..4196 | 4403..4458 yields 5.86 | 55.1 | 74.5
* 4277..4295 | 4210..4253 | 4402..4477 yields 1.09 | 60.7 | 76.1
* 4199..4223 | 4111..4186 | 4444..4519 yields -1.55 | 55.6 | 82.8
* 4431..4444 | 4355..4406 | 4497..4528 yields 0.49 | 71.4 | 84.1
